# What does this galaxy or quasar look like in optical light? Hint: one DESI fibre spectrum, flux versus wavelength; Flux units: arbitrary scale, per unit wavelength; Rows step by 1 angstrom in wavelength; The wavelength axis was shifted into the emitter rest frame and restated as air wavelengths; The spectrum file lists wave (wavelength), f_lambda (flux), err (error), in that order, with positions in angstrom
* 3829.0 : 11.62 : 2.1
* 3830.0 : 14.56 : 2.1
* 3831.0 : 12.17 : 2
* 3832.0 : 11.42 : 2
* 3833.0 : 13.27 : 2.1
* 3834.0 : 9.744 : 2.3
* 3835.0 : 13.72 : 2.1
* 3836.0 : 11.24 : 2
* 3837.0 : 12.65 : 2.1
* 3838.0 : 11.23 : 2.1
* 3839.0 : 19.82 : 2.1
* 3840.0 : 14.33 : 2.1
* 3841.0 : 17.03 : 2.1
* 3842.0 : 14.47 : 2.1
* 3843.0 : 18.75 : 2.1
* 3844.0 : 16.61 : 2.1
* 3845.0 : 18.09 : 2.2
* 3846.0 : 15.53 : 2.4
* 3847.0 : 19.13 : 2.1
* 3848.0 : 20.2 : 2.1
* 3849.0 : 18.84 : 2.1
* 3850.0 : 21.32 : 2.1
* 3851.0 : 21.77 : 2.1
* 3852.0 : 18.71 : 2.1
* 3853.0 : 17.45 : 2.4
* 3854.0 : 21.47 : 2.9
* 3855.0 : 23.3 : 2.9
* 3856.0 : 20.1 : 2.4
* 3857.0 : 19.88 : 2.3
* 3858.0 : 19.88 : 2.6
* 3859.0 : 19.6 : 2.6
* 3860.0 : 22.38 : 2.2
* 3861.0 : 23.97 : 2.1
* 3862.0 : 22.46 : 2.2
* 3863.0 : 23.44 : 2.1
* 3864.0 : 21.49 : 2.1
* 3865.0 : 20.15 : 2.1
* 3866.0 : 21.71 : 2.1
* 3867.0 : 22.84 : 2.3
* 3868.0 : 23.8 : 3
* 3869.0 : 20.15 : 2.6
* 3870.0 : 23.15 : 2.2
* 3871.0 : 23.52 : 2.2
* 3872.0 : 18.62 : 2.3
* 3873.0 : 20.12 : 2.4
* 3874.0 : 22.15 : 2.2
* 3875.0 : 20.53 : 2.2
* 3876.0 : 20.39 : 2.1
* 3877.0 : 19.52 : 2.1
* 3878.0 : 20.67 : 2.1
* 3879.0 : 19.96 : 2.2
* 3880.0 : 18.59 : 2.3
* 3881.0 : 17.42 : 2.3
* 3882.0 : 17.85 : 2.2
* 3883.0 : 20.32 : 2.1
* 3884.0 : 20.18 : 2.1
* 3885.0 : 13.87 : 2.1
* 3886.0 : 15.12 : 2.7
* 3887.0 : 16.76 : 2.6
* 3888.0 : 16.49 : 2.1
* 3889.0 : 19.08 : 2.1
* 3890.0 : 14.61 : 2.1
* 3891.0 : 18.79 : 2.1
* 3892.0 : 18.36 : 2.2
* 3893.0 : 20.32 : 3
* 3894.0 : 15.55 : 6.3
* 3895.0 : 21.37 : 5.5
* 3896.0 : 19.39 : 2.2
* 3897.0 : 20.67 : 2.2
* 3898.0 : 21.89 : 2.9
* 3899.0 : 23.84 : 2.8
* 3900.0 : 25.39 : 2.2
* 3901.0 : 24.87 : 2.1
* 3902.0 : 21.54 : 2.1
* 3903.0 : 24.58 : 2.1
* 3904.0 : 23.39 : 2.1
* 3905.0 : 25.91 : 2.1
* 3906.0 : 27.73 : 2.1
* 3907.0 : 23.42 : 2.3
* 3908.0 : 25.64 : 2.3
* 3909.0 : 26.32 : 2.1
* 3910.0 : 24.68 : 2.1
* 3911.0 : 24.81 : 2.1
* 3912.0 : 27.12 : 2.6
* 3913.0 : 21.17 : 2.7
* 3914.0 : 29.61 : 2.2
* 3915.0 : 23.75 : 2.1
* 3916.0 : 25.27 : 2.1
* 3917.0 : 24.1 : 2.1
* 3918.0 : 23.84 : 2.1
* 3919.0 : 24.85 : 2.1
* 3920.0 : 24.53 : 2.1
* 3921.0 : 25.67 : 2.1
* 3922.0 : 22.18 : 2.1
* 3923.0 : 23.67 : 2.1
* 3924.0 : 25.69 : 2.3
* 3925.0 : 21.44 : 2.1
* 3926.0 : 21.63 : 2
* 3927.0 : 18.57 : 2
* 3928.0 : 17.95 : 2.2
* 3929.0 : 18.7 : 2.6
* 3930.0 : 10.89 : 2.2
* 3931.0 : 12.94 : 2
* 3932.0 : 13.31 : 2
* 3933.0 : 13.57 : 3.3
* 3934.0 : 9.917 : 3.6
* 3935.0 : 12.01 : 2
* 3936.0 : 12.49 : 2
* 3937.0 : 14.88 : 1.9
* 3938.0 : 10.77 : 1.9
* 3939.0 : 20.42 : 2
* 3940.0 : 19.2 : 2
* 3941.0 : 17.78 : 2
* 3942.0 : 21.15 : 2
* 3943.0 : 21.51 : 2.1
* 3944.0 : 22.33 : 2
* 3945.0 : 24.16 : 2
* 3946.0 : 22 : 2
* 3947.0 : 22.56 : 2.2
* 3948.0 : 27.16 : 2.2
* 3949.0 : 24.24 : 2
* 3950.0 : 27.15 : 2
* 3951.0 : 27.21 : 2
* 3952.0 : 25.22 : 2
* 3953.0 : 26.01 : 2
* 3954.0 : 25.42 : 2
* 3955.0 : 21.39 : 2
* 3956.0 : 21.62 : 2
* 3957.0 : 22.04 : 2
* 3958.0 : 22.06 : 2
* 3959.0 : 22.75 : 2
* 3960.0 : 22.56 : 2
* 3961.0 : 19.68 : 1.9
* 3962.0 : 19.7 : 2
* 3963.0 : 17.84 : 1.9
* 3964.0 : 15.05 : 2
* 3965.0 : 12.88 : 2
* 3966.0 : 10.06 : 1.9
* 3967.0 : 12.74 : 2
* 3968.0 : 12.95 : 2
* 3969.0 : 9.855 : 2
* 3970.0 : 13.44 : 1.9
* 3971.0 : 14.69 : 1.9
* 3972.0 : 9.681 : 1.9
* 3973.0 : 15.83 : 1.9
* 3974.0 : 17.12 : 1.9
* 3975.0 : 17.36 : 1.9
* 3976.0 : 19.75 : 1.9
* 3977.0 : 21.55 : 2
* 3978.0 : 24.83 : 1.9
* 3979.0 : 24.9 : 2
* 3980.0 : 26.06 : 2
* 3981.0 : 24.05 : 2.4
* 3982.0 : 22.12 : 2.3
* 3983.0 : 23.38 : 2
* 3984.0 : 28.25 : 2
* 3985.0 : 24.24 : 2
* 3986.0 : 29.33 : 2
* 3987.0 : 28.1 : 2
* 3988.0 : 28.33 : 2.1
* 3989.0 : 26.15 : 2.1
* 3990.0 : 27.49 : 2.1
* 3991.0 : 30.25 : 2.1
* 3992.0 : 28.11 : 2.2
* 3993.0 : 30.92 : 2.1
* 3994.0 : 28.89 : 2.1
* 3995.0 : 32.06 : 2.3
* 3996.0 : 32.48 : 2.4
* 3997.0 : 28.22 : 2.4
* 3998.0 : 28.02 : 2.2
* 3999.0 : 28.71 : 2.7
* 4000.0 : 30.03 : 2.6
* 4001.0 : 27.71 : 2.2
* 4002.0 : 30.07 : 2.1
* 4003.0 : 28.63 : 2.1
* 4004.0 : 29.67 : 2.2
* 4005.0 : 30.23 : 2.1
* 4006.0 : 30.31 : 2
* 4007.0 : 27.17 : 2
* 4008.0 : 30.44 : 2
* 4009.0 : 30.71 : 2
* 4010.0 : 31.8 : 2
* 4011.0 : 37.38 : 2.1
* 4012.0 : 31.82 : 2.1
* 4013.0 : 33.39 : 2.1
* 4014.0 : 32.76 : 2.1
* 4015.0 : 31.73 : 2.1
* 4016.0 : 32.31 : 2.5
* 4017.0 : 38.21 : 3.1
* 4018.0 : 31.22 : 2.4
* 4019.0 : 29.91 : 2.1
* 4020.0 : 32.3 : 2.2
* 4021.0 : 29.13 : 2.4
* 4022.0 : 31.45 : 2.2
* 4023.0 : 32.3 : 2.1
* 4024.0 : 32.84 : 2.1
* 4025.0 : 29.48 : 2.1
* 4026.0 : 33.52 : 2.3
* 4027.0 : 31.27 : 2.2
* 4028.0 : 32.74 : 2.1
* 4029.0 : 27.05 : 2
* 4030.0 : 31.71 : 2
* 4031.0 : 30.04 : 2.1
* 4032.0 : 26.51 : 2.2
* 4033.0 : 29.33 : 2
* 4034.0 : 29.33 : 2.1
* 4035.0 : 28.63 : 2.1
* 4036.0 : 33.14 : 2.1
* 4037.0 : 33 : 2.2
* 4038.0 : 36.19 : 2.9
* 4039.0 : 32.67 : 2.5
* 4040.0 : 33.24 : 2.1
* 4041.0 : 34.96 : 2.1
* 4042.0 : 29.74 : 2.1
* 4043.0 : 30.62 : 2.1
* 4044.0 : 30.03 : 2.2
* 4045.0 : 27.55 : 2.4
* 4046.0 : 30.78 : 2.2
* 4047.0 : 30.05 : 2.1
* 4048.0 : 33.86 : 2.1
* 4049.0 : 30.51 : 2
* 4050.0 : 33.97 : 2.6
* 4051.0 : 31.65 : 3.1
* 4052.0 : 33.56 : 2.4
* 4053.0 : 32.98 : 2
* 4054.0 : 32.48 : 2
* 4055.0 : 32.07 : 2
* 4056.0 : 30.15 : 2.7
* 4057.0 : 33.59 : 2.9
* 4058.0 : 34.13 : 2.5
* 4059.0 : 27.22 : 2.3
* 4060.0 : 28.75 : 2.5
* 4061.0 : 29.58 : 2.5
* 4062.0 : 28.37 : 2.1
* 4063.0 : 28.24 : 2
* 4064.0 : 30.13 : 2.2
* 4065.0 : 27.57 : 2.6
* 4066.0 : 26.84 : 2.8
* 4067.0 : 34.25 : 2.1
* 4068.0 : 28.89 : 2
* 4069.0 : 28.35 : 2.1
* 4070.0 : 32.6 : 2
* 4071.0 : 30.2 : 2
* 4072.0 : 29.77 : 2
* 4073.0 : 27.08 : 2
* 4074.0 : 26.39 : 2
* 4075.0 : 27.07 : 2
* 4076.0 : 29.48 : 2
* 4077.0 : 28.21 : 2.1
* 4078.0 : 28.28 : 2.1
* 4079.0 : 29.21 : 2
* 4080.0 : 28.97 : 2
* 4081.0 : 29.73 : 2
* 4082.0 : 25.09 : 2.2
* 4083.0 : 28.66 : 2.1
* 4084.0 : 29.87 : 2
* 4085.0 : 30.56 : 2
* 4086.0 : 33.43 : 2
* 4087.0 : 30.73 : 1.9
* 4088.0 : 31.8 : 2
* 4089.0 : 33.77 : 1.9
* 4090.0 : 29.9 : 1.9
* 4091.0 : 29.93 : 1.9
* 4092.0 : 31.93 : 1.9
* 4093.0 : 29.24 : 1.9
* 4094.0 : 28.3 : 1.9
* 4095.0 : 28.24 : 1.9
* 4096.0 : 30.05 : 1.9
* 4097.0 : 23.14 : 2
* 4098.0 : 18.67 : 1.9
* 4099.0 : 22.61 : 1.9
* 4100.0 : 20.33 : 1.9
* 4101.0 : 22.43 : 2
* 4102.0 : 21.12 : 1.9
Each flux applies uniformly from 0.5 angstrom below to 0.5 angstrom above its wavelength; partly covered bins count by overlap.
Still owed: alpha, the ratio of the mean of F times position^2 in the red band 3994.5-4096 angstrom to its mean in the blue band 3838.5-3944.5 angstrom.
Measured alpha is 1.6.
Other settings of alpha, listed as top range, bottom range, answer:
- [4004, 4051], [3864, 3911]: 1.61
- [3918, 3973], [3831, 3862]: 1.14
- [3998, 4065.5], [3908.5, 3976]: 1.64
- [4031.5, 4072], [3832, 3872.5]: 1.81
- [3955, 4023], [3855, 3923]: 1.23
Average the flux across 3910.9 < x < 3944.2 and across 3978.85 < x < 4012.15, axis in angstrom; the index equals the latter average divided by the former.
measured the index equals 1.4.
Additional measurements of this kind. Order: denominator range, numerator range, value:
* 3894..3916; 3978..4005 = 1.16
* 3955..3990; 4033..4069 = 1.54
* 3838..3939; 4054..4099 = 1.45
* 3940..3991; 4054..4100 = 1.36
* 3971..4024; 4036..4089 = 1.09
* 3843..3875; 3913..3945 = 0.95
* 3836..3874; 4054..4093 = 1.52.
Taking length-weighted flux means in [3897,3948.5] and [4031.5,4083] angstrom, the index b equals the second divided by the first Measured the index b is 1.41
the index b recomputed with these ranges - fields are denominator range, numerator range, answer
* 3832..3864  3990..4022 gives 1.71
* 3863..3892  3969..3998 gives 1.22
